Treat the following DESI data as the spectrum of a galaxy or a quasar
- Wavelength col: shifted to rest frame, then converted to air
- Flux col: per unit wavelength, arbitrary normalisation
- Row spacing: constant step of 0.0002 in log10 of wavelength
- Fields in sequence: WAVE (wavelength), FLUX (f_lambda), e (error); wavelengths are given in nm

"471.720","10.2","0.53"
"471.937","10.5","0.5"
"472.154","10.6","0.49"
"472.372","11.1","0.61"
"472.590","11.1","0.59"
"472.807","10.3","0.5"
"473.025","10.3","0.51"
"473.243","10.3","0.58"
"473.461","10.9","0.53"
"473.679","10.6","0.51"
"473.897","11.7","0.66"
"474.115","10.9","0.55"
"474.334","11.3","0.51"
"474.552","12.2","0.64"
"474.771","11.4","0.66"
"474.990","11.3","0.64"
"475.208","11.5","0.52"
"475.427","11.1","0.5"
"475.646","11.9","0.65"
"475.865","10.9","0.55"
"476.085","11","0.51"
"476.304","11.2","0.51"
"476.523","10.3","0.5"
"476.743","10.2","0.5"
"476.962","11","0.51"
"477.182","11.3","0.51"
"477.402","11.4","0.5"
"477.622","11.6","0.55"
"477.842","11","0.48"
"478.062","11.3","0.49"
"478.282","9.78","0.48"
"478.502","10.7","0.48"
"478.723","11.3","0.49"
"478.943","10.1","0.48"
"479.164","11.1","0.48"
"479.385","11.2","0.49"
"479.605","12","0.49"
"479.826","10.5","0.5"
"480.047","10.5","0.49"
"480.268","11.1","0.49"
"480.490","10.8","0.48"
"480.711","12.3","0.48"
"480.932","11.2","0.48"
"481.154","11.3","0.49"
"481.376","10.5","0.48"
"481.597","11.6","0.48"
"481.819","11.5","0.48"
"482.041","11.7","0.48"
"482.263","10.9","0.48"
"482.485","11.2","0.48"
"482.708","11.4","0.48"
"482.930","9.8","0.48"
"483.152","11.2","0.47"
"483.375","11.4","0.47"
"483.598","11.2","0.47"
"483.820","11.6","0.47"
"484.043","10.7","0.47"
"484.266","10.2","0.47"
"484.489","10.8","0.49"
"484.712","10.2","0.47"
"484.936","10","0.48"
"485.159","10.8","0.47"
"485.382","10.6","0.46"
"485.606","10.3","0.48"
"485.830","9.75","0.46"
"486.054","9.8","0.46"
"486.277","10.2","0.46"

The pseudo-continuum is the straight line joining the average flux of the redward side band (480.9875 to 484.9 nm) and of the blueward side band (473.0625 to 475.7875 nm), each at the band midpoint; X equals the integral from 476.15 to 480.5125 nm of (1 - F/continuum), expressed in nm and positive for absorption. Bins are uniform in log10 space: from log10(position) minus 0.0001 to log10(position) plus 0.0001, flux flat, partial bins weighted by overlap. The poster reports 0.08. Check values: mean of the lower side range 11.2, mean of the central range 10.9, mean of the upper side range 11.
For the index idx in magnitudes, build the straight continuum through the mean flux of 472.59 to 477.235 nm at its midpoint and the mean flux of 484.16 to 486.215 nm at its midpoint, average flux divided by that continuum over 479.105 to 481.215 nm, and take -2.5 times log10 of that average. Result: -0.056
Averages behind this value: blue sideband 11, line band 11.2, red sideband 10.3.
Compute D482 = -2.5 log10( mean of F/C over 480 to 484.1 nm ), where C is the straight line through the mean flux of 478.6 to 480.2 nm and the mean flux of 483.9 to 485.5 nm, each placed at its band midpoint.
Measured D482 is -0.04 mag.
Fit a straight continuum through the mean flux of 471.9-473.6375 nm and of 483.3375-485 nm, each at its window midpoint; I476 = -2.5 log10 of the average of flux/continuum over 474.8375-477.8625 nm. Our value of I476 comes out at -0.05 mag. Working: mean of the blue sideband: 10.6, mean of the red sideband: 10.8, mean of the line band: 11.1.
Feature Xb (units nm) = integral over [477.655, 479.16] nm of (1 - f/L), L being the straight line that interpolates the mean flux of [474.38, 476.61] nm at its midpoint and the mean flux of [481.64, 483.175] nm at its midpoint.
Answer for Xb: 0.060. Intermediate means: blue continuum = 11.3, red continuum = 11.1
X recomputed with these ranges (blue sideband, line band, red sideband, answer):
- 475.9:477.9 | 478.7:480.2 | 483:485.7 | 0.00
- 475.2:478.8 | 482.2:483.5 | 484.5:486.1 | -0.06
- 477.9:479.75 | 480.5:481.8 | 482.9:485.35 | -0.06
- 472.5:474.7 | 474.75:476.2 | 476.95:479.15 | -0.04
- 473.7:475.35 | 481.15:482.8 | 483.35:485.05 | -0.06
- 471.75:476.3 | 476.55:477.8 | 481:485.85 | -0.01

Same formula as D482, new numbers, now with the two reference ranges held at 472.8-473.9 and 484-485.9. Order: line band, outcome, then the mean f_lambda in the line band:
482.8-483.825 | -0.06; 11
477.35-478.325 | -0.06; 11.1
